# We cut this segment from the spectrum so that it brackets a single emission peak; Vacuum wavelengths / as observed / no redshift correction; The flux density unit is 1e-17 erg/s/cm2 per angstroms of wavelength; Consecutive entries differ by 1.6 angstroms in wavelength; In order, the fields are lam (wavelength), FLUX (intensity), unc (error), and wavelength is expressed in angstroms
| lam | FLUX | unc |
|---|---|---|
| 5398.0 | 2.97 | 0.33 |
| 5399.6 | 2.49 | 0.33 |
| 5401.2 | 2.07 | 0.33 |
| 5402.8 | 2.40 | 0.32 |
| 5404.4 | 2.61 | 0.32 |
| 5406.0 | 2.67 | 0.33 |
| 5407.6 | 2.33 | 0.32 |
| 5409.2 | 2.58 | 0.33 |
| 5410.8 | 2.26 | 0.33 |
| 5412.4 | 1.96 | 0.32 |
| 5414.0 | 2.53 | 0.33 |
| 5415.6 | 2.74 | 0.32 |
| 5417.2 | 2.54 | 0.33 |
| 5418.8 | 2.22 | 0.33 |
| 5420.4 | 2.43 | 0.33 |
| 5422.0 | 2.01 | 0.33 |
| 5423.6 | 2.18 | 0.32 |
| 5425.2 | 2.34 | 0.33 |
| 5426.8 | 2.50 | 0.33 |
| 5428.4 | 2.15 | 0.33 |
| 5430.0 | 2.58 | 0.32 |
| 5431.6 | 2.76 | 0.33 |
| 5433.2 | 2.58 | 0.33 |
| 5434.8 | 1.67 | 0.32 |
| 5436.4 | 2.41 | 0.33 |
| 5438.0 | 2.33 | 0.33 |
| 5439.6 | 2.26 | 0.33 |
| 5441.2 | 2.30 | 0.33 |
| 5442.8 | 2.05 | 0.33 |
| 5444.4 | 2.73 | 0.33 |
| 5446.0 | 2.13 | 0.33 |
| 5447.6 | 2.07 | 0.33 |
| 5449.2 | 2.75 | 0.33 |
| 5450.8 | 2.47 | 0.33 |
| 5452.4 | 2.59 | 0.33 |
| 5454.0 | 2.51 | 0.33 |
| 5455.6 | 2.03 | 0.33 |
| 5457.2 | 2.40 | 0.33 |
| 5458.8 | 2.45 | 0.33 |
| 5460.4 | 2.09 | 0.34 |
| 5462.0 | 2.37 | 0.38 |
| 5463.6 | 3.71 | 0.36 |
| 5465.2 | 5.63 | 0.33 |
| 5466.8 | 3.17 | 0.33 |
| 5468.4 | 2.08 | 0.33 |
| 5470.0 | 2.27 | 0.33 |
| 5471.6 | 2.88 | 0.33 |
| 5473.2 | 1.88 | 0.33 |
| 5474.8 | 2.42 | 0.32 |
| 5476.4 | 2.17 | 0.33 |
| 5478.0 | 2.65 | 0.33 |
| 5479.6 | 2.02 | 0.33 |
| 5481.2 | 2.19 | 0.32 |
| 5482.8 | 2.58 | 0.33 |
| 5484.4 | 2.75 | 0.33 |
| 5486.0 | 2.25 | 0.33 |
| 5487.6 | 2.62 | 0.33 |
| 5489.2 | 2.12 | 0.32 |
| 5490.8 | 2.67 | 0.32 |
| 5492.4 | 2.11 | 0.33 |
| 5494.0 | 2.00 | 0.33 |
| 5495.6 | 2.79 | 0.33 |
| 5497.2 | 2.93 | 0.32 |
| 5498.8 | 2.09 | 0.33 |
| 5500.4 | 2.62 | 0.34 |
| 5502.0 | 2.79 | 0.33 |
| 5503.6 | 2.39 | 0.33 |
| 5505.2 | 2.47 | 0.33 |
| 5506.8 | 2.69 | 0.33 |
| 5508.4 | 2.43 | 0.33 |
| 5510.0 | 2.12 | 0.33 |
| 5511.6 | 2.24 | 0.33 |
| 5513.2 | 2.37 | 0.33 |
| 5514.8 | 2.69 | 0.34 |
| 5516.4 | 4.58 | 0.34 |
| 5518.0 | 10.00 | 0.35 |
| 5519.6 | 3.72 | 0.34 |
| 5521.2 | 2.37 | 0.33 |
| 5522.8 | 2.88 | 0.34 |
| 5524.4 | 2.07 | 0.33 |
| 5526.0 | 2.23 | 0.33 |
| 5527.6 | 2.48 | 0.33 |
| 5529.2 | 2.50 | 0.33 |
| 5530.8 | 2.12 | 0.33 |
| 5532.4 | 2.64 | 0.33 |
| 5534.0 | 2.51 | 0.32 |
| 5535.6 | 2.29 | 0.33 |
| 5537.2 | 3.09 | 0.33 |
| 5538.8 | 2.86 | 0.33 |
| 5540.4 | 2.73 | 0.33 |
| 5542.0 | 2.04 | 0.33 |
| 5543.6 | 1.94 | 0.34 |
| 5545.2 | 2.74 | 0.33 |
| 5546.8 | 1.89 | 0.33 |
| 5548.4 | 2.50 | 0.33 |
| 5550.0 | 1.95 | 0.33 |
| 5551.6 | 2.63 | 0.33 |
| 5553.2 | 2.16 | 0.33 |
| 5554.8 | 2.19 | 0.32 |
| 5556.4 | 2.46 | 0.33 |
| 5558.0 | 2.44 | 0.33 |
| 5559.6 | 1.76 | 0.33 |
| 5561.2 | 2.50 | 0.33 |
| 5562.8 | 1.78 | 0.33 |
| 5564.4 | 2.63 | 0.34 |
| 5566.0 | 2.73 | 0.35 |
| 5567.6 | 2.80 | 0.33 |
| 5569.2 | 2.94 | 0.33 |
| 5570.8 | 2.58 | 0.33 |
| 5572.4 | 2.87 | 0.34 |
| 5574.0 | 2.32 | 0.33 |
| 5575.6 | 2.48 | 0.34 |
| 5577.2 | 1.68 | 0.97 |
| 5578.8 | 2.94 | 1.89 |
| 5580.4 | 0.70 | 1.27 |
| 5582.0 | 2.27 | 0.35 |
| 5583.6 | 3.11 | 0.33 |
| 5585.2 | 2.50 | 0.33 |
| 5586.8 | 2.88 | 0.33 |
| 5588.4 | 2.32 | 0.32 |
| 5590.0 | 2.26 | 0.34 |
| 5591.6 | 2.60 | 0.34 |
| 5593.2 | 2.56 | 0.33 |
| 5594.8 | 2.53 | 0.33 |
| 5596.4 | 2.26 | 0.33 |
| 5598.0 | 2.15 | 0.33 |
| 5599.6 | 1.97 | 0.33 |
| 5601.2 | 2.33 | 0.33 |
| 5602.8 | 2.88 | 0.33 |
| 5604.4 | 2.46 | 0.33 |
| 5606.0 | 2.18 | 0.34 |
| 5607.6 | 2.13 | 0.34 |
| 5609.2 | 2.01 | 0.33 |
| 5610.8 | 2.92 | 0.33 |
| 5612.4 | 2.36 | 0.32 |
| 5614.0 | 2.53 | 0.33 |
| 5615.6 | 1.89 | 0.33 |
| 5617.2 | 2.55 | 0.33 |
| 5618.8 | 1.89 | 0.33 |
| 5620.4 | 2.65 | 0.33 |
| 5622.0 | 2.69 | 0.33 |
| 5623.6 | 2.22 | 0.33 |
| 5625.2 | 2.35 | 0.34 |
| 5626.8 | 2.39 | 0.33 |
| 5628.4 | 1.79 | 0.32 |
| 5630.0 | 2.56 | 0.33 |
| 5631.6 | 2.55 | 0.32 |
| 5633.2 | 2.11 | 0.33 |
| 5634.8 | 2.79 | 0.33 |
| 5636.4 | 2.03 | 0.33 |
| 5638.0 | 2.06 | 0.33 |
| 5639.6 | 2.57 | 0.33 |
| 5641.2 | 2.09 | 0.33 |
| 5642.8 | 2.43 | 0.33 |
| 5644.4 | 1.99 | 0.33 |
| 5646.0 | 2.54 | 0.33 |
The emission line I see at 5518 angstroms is [O III] 5007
